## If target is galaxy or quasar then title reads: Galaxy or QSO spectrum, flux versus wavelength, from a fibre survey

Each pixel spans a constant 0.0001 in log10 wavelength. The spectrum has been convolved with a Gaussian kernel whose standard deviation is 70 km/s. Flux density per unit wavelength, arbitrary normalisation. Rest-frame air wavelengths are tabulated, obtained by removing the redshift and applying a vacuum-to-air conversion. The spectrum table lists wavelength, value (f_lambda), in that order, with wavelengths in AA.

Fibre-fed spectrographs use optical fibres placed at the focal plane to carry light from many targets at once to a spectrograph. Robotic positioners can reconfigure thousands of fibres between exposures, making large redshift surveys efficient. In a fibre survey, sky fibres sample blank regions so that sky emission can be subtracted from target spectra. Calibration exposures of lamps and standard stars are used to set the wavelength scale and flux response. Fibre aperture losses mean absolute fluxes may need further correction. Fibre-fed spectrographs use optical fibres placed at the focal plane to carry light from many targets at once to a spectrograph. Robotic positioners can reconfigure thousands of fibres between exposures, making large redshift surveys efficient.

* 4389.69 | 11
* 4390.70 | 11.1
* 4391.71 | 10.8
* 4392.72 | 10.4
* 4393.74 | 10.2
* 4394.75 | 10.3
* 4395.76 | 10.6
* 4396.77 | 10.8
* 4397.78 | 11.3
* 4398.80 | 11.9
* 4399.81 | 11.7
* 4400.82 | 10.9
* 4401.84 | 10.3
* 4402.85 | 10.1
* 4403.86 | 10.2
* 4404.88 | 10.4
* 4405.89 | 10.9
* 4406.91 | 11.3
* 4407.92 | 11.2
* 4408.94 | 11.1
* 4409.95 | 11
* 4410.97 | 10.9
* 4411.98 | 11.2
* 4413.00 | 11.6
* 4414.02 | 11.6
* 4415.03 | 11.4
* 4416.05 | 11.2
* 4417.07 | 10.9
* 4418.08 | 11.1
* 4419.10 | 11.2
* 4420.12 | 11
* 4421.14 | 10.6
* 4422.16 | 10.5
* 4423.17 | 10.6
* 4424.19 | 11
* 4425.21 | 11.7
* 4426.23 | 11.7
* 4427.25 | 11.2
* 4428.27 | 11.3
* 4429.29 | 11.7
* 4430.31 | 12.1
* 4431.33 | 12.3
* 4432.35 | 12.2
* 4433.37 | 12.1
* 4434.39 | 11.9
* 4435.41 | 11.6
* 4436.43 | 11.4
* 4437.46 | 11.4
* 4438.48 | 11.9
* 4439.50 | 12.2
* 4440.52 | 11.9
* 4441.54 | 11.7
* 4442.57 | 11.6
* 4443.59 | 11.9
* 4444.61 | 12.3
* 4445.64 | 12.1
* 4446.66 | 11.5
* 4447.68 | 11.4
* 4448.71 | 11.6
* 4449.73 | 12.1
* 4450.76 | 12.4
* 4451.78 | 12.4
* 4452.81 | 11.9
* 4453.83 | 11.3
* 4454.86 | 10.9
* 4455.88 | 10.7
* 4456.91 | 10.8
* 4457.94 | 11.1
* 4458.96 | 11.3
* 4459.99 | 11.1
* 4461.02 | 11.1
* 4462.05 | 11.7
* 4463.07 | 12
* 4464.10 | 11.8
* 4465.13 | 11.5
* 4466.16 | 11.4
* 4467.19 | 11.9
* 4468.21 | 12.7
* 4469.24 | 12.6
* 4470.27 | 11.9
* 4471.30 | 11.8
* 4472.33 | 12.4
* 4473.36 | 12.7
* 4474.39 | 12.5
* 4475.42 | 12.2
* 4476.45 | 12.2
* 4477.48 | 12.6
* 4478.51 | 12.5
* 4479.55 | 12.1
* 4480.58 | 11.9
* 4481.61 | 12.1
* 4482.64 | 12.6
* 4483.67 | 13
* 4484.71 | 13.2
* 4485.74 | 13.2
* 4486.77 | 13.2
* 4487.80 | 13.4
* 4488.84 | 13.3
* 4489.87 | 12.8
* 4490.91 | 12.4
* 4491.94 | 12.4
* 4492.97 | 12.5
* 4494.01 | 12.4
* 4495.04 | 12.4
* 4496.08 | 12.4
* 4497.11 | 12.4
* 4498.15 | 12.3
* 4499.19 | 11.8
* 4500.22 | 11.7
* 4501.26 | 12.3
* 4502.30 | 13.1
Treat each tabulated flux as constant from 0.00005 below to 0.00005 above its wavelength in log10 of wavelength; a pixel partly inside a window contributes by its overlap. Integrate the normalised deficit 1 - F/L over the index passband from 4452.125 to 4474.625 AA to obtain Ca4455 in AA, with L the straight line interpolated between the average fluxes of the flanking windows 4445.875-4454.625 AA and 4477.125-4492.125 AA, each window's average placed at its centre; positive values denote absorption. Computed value 0.9 AA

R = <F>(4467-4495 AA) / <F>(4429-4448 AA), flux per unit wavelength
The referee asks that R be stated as 1.06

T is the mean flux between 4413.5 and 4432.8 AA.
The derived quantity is 11.3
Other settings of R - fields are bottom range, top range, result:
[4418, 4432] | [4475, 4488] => 1.12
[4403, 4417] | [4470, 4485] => 1.12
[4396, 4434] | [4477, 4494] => 1.13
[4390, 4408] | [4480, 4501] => 1.16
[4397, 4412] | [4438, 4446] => 1.09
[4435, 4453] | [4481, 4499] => 1.07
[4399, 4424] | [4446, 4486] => 1.09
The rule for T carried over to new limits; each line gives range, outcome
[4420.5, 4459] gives 11.6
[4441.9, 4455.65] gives 11.8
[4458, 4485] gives 12.1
